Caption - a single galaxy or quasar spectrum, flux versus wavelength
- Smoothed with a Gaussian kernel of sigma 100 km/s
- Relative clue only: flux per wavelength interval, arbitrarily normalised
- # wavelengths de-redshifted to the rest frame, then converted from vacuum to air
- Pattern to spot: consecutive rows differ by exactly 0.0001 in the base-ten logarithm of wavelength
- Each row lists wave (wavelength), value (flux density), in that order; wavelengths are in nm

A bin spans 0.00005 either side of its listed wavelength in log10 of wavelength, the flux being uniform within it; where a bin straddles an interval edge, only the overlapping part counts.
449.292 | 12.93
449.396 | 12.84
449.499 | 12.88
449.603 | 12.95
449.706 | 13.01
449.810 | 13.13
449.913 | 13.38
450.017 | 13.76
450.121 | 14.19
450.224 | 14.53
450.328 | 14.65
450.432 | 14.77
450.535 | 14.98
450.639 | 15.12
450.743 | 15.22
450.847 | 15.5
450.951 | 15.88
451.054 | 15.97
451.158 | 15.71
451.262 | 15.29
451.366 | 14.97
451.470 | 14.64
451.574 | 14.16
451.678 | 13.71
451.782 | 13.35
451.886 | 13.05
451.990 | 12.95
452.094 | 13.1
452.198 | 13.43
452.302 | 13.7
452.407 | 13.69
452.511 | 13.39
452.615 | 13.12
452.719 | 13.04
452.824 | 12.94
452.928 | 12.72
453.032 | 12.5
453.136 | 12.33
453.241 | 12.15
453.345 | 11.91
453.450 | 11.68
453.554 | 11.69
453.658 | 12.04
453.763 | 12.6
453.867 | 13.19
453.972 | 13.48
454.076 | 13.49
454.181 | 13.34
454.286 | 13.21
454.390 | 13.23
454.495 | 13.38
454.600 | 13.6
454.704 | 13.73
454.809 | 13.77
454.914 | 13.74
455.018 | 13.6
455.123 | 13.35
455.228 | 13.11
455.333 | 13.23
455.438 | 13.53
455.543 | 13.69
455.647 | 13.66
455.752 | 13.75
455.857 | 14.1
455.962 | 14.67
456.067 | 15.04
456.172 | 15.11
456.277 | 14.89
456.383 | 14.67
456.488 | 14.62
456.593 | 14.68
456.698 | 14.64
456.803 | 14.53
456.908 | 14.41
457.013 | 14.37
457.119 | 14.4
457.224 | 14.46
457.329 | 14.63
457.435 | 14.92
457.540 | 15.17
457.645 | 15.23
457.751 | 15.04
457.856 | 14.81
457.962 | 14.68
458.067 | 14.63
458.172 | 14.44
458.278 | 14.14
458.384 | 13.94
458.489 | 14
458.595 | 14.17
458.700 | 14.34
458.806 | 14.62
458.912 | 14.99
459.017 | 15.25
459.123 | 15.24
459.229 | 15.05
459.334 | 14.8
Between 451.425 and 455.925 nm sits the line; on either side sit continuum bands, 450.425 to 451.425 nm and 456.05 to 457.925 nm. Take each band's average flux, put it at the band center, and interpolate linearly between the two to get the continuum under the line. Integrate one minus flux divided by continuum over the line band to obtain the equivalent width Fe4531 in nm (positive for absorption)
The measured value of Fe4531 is 0.56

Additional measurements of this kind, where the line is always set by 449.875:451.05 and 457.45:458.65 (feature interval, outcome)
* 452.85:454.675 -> 0.24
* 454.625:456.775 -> 0.08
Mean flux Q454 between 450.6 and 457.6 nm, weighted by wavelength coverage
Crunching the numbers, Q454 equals 13.8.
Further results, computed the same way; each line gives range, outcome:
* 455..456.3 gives 14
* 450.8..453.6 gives 13.6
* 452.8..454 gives 12.4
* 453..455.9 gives 13.1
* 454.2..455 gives 13.5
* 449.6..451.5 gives 14.7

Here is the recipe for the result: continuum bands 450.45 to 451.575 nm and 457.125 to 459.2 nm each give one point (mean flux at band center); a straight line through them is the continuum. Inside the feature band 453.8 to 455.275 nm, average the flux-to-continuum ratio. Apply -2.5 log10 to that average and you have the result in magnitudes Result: 0.12 mag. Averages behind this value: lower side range 15.3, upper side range 14.7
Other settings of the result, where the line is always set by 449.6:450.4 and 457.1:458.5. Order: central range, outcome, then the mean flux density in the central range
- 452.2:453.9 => 0.12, 12.7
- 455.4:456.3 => 0.01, 14.3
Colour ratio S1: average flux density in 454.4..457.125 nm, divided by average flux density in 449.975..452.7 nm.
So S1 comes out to 1.0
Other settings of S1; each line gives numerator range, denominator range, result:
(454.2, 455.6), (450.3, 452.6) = 0.94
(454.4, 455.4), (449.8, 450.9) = 0.93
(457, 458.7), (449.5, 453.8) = 1.06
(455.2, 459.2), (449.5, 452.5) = 1.02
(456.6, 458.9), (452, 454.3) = 1.13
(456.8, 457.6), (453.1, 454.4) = 1.16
